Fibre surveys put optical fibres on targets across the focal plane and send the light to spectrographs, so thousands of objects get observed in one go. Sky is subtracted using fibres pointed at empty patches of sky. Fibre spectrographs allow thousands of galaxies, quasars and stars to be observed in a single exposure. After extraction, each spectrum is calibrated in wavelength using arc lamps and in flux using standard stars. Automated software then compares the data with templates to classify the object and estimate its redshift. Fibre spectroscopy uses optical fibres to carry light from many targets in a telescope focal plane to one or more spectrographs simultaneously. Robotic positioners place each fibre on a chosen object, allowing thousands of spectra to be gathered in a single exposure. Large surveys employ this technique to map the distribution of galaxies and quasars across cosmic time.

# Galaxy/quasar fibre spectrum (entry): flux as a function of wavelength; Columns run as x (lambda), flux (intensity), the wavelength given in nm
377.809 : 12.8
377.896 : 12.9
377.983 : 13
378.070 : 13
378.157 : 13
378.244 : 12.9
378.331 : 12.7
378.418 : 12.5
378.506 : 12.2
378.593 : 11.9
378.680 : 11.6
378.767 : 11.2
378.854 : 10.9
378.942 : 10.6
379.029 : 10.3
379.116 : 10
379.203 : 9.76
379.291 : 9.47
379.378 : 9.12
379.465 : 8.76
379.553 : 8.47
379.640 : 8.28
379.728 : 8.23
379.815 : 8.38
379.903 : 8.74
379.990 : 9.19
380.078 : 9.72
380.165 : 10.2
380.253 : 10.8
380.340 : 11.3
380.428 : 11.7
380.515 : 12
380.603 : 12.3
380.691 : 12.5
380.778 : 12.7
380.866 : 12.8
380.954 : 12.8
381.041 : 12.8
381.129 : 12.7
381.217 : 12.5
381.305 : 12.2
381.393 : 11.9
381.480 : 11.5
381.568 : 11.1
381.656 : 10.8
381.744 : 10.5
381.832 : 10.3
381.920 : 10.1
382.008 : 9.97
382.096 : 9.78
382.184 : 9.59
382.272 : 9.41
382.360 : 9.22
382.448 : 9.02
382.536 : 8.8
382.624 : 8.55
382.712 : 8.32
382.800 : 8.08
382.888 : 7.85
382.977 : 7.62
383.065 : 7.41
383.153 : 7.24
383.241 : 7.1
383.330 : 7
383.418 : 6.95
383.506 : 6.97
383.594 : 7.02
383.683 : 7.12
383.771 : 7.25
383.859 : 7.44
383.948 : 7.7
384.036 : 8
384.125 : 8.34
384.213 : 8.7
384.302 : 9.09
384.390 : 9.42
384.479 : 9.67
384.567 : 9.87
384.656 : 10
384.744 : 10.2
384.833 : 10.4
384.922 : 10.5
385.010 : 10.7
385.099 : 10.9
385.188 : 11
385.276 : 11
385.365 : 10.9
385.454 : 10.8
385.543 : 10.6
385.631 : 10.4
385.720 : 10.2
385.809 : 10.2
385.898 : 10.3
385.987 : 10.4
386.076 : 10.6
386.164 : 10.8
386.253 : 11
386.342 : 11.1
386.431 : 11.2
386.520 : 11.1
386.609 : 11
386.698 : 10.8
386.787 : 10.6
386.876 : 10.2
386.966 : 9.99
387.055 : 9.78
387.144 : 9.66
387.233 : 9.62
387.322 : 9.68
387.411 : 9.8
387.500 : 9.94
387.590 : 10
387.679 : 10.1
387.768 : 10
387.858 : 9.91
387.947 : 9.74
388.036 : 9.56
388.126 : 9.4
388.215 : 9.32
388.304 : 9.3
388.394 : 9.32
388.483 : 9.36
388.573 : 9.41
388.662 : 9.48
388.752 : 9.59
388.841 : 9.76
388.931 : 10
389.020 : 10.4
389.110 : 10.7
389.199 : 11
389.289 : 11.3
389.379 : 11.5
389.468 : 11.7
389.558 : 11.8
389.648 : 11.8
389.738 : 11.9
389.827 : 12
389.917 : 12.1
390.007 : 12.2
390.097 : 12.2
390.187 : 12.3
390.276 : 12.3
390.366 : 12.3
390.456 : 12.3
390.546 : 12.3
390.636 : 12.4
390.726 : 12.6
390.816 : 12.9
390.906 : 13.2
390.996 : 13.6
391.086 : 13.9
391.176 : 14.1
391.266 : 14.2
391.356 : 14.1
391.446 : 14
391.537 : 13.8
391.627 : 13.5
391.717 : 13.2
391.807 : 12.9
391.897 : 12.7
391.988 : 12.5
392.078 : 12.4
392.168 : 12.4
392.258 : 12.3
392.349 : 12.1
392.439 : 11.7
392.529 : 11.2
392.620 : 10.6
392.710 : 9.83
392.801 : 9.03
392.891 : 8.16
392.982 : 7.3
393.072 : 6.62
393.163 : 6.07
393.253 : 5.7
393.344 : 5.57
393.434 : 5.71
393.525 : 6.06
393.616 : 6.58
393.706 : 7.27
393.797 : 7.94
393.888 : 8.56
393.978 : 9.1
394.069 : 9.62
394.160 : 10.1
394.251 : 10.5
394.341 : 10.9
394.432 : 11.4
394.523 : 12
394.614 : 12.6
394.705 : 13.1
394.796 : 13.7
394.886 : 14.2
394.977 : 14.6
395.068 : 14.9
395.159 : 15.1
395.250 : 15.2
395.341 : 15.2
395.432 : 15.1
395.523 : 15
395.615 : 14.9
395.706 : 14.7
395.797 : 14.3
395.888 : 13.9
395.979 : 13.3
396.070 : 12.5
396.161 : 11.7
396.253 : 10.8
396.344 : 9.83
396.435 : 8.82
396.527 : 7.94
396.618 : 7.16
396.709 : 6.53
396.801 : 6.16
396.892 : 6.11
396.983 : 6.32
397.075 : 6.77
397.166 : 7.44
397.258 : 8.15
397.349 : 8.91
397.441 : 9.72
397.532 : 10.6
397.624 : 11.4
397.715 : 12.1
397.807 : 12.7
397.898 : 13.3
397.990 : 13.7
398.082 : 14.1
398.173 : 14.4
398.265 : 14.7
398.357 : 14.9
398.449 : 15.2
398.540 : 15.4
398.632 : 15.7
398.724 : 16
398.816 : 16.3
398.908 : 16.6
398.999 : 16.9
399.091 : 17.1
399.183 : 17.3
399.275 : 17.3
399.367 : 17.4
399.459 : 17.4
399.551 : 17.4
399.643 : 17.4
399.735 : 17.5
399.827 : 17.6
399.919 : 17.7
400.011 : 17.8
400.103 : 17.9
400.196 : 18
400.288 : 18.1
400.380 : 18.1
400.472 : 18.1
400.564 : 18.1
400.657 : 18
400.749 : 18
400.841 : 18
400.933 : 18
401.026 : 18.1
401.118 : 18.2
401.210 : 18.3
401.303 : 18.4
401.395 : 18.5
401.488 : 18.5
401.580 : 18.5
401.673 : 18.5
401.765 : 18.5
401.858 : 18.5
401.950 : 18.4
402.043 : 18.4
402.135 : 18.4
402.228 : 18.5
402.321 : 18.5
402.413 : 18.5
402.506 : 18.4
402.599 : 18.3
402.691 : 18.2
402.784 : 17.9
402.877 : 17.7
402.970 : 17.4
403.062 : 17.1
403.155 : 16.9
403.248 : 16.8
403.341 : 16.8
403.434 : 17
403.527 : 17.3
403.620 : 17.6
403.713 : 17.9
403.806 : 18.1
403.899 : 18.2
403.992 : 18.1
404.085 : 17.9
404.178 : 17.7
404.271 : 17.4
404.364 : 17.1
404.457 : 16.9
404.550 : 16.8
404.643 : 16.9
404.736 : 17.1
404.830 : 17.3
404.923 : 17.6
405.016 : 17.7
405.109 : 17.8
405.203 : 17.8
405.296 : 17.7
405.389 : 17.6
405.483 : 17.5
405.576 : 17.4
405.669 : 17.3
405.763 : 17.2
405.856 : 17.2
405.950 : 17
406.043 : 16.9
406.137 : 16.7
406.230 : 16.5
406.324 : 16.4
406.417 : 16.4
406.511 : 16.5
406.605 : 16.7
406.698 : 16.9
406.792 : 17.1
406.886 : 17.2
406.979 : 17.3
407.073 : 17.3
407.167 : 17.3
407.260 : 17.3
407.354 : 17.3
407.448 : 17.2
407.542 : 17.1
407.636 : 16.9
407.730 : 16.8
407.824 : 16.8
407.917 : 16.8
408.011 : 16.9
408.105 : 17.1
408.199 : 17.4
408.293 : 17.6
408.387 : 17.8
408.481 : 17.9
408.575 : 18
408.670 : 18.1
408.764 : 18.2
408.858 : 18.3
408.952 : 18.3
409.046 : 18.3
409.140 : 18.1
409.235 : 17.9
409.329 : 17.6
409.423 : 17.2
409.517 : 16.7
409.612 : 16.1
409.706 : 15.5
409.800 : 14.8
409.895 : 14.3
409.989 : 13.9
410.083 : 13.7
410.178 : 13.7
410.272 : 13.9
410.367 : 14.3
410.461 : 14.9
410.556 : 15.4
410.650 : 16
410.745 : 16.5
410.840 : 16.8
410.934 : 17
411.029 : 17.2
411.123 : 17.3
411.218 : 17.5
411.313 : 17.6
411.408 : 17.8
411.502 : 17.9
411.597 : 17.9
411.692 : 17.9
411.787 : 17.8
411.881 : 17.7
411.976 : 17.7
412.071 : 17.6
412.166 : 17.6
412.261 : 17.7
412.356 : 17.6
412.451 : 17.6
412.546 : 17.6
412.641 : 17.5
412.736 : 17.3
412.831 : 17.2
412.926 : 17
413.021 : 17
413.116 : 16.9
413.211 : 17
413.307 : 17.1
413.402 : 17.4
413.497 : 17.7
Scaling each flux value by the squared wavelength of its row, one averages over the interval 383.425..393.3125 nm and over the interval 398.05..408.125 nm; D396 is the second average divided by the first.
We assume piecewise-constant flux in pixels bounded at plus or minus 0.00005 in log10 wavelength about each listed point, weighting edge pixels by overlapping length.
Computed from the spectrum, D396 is 1.76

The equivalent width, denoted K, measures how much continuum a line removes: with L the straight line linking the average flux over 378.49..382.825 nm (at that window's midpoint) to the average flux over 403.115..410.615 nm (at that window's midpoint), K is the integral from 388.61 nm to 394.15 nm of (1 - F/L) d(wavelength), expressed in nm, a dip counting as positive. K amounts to 0.913 nm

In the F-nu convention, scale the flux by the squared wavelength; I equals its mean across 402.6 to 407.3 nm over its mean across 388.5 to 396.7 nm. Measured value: 1.6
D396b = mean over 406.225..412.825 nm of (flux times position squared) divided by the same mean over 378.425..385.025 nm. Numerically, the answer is 2.0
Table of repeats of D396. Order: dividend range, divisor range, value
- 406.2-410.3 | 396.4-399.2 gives 1.49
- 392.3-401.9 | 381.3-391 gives 1.38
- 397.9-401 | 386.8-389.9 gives 1.74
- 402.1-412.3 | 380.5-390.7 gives 1.87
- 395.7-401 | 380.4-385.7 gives 1.54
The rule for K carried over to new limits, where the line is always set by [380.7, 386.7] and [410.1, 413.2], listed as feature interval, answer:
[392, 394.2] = 0.60 nm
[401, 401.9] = -0.26 nm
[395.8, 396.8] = 0.21 nm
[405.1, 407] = -0.20 nm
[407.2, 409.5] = -0.21 nm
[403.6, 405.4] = -0.29 nm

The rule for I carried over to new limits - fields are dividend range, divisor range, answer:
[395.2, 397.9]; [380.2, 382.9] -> 1.08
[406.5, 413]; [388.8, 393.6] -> 1.65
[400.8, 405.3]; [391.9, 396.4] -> 1.68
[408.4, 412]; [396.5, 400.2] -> 1.31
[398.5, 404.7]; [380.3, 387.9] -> 1.94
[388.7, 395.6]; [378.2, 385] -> 1.23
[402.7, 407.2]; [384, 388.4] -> 1.88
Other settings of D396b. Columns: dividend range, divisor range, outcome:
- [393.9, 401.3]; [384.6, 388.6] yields 1.44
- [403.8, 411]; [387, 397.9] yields 1.67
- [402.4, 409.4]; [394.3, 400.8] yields 1.31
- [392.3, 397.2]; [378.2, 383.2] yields 1.07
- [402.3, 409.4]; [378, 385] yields 1.98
